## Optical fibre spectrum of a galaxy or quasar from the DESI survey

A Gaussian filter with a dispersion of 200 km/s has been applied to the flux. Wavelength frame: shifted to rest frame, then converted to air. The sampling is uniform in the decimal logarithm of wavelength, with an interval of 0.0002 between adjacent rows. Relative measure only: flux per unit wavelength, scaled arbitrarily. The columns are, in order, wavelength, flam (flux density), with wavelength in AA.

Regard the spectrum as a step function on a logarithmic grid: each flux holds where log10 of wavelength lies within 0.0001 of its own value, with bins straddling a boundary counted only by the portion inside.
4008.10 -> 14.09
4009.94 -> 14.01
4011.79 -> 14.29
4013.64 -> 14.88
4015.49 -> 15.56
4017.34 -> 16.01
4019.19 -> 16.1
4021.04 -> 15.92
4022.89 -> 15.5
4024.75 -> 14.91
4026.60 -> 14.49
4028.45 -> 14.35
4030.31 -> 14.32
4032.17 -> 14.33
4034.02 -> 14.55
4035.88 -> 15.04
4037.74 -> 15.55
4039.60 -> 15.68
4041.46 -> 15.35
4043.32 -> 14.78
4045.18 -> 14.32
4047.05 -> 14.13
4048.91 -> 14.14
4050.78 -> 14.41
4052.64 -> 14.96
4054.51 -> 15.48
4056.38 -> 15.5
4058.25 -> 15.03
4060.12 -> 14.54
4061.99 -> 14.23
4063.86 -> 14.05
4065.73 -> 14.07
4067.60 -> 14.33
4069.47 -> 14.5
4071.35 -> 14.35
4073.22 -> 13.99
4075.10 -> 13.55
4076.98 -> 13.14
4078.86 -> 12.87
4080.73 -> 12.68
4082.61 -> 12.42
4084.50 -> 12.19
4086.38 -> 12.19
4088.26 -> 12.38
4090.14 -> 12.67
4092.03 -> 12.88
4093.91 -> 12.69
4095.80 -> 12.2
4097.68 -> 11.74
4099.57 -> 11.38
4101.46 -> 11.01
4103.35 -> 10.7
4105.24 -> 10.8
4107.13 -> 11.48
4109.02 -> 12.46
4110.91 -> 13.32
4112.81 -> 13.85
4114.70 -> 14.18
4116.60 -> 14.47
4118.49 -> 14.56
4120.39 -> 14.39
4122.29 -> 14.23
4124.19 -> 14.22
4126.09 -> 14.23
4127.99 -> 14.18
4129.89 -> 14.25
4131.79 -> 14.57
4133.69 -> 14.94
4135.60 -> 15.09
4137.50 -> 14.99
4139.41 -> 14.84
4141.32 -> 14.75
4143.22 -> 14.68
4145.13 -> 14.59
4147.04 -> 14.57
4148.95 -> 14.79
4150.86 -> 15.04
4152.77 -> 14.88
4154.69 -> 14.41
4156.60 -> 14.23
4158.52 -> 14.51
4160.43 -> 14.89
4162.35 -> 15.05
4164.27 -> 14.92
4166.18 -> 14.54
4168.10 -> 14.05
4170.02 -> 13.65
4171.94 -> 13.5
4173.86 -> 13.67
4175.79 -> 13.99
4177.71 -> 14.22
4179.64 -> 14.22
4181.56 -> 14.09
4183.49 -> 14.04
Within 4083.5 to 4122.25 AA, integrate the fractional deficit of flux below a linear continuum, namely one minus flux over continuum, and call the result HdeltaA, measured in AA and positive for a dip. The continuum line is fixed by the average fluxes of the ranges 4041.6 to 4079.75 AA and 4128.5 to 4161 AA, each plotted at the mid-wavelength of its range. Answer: 5.1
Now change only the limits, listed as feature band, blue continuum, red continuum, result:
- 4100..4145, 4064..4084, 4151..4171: 1.2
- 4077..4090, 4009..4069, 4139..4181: 1.9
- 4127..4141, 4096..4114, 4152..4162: -1.3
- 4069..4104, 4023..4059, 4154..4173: 4.9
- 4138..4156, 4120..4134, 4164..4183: -0.6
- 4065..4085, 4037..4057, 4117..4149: 1.8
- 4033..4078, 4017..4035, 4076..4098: -2.5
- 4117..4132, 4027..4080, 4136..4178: 0.2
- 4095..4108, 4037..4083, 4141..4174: 2.8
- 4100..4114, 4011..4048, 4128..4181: 2.6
